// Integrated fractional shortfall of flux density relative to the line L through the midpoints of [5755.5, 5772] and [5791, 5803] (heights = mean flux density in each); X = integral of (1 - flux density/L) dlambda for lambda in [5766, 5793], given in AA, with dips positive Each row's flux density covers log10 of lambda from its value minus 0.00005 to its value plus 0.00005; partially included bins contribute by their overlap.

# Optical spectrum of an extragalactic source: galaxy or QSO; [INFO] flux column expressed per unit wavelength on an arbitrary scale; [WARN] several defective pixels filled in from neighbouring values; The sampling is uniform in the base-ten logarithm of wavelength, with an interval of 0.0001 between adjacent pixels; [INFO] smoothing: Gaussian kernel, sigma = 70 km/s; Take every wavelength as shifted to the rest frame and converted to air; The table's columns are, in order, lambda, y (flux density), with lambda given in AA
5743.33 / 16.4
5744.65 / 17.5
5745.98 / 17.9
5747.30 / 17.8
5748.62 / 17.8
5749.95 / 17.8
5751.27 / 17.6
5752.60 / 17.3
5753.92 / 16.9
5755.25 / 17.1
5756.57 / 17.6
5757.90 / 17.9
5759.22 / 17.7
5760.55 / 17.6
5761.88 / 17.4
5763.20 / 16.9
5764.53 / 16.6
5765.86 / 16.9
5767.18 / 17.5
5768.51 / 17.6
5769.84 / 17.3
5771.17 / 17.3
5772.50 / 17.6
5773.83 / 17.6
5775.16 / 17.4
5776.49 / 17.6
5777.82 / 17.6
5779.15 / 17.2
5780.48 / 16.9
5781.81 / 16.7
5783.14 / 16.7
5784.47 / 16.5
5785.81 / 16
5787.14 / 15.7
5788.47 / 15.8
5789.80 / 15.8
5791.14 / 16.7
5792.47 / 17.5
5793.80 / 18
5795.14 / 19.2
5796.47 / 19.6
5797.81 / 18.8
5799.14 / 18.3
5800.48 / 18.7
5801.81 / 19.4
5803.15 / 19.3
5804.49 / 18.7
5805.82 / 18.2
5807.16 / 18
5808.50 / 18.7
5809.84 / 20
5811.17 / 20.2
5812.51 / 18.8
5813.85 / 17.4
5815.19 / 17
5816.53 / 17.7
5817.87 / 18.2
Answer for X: 1.5 AA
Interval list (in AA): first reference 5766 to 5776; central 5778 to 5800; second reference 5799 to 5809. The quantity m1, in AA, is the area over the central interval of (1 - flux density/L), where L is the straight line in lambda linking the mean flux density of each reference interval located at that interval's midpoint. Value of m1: 1.08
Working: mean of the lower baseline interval 17.4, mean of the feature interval 17.2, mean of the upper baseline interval 18.7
